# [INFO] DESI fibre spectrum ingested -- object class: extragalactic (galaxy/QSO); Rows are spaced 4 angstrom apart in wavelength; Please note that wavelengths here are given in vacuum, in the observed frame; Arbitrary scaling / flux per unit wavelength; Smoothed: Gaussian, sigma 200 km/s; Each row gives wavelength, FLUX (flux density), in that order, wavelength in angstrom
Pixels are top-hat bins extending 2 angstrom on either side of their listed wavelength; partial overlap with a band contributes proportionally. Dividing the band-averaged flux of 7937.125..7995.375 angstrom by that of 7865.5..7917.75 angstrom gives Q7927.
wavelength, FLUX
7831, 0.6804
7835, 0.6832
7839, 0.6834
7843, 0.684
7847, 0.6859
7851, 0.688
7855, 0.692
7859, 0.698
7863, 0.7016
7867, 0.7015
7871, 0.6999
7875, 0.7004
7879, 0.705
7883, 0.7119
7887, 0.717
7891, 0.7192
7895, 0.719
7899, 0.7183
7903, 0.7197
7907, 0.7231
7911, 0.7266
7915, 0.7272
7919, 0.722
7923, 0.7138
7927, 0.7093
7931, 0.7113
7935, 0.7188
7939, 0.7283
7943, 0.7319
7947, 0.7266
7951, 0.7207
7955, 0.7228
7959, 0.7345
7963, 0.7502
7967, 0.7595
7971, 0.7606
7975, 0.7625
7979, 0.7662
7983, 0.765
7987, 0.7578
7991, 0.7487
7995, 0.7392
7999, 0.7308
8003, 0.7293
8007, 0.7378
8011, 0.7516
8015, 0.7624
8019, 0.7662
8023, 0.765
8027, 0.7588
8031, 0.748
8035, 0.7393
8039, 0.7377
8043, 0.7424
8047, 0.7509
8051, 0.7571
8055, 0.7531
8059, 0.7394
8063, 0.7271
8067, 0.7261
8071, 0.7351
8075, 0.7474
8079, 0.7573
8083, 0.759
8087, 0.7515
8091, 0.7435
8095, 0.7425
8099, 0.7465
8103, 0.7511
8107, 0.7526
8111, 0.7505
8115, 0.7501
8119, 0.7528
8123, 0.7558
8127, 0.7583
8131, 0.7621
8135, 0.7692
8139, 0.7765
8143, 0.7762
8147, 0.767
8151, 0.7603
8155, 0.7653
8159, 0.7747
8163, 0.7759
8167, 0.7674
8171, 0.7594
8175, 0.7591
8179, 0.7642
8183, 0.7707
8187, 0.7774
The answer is 1.0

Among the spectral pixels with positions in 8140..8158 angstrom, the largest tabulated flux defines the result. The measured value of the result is 0.7762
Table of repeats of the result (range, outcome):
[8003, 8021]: 0.7662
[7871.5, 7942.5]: 0.7283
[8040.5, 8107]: 0.759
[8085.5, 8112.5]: 0.7526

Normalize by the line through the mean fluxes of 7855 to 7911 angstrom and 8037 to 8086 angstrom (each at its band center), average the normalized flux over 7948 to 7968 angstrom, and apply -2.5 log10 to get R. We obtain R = -0.02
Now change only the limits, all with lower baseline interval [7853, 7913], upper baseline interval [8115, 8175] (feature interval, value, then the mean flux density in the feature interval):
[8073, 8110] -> 0.005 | 0.75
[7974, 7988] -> -0.047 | 0.763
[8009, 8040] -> -0.021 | 0.754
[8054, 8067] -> 0.016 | 0.737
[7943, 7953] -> -0.002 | 0.725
